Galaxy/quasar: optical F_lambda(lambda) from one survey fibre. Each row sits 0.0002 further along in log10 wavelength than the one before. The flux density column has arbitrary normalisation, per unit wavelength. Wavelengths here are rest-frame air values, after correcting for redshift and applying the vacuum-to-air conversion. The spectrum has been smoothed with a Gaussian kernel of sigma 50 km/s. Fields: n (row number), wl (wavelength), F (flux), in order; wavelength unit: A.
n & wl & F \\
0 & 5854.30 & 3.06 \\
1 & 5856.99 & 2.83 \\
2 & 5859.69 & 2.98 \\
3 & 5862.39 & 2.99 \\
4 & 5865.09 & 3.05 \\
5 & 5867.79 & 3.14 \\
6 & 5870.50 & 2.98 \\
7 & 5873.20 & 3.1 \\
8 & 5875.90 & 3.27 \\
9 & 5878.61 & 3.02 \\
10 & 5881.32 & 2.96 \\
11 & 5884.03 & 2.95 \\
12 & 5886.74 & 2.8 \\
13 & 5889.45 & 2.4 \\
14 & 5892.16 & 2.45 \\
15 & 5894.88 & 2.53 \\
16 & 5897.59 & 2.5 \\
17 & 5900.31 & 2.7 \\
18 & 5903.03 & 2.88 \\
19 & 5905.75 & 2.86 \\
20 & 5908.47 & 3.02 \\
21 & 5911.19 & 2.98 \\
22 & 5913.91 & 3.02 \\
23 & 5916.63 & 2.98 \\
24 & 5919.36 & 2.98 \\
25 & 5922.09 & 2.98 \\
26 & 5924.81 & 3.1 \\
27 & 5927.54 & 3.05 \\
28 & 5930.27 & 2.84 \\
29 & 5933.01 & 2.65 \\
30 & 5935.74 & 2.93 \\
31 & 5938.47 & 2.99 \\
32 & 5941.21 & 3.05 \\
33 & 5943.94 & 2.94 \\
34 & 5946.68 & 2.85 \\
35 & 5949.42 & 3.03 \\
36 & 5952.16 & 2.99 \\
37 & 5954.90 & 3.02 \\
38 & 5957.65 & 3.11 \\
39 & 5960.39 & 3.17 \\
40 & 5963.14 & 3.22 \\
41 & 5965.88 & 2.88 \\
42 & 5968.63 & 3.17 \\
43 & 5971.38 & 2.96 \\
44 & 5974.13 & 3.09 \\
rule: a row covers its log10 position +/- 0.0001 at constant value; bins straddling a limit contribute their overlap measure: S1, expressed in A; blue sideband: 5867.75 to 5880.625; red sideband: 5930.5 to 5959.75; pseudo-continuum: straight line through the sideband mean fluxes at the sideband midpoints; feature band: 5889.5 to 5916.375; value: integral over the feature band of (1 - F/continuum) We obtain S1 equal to 2.4 A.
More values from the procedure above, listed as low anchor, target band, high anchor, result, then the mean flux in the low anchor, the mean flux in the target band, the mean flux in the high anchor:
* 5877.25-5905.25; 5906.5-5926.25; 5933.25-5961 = -1.1 A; 2.72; 3.01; 2.99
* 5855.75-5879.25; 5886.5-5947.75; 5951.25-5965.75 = 4.4 A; 3.04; 2.85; 3.09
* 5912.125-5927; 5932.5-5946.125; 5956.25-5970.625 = 0.6 A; 3.01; 2.93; 3.1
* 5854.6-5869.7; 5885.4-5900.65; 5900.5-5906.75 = 1.7 A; 3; 2.55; 2.84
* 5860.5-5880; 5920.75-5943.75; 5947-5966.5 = 0.8 A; 3.08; 2.95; 3.06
